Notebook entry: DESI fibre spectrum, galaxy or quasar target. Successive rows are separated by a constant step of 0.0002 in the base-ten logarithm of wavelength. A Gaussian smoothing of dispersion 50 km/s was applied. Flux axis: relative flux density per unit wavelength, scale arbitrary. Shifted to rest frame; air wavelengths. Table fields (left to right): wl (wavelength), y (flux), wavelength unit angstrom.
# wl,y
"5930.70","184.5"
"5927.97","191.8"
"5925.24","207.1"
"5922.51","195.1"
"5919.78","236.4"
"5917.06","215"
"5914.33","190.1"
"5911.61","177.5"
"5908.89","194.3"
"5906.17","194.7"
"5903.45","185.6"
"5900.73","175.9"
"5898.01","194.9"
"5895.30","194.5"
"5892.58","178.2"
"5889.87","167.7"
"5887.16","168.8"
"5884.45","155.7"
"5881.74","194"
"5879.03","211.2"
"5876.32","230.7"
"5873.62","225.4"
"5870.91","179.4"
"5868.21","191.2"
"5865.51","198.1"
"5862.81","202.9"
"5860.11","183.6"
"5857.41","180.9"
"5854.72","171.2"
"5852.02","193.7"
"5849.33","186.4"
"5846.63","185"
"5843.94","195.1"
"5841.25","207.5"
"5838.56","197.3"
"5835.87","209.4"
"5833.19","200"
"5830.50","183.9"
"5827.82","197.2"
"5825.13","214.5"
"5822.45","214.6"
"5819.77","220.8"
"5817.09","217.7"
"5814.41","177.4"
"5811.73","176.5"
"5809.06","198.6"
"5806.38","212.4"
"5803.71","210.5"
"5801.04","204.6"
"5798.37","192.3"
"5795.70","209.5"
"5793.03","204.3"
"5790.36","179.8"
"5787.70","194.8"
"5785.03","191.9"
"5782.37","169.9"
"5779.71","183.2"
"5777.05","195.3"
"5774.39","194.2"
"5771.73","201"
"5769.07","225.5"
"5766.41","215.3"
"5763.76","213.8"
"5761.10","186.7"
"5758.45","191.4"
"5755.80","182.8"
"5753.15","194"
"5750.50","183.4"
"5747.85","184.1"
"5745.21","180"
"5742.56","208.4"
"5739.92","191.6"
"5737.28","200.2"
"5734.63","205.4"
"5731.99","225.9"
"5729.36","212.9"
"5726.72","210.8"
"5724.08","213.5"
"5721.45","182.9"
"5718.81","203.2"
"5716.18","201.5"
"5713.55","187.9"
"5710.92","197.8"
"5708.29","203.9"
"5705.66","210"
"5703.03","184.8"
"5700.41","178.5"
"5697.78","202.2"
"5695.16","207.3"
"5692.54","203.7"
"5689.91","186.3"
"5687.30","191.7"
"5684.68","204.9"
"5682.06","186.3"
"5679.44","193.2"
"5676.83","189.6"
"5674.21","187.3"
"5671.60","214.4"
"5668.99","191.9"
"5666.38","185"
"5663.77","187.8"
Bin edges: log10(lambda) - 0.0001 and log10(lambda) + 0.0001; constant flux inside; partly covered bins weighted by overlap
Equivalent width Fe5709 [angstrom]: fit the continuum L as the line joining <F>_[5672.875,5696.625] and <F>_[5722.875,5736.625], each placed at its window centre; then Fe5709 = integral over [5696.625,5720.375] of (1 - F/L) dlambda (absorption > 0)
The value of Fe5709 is 0.9 angstrom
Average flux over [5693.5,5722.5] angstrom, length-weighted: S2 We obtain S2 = 197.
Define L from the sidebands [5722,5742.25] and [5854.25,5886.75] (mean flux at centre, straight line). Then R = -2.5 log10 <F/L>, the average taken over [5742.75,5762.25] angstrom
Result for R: 0.10 mag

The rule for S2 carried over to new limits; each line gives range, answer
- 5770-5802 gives 194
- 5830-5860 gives 192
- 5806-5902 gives 194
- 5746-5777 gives 197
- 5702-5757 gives 198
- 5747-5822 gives 197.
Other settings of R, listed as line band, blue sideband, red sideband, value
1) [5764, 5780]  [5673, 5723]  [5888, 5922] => -0.06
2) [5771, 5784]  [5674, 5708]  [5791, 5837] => 0.07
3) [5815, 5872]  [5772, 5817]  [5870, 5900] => -0.02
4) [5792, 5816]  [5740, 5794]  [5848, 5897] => -0.03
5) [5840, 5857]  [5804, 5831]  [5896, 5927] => 0.06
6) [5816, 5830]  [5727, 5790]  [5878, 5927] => -0.09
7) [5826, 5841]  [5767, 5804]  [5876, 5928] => -0.02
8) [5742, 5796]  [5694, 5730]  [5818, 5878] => 0.03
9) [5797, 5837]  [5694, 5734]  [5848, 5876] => -0.04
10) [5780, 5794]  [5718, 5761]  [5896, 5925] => 0.06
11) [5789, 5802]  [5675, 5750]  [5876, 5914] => -0.03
